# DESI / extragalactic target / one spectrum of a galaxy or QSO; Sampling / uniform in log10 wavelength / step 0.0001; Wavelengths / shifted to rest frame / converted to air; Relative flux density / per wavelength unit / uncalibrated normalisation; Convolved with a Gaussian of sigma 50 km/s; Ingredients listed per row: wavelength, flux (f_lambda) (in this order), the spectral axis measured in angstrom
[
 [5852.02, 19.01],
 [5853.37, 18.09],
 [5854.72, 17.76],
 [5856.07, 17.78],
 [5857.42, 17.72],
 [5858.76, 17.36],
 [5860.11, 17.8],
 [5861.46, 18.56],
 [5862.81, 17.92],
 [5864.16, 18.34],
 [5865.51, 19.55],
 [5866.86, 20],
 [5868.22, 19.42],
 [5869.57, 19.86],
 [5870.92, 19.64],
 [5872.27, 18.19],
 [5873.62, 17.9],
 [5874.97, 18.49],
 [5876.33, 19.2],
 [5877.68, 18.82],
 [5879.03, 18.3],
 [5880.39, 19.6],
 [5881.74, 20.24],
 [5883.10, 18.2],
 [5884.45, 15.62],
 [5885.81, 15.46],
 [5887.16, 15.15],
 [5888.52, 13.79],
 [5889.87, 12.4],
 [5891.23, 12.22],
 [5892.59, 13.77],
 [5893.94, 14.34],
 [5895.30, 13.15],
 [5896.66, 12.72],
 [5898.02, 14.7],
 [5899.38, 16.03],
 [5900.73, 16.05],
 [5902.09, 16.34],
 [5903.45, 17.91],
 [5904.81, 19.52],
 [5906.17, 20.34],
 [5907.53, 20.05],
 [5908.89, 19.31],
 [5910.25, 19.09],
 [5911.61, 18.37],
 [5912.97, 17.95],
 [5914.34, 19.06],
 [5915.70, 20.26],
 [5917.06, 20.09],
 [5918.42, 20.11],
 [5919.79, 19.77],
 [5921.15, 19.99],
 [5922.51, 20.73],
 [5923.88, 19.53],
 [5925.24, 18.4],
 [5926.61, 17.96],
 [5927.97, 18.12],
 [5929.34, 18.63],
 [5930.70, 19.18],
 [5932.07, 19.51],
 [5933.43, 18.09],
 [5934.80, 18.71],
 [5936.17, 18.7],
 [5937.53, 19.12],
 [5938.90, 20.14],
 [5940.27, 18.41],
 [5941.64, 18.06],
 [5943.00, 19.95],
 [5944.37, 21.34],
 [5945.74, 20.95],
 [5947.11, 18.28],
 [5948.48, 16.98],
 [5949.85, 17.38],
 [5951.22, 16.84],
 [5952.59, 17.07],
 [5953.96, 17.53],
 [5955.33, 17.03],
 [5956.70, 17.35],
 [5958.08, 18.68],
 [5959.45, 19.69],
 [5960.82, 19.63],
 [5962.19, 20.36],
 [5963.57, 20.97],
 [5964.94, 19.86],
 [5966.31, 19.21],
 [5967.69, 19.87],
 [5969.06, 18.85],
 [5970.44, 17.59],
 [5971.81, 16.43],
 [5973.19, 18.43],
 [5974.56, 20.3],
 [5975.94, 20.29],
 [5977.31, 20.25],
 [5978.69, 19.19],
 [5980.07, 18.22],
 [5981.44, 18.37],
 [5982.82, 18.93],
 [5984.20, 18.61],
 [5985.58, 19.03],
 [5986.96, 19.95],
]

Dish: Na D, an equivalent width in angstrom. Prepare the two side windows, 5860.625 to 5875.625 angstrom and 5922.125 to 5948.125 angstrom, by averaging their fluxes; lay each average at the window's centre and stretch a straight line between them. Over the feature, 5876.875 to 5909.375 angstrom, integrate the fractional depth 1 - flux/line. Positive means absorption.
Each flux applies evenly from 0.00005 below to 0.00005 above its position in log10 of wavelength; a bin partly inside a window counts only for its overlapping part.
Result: 4.4 angstrom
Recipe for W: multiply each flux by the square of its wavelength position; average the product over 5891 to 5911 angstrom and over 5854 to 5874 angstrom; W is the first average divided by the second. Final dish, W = 0.90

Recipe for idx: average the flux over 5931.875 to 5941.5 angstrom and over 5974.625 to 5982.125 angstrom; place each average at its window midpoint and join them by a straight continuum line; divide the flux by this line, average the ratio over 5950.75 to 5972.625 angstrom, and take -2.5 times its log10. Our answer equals 0.034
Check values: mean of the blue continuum 18.9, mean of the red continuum 19.4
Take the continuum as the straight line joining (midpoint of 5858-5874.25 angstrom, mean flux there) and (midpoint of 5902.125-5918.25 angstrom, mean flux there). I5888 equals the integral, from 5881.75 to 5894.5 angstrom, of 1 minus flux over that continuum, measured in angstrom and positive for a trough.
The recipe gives 2.8 angstrom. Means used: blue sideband 18.7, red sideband 19.2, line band 14.9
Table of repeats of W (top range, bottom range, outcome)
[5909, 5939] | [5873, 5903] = 1.21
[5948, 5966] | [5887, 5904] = 1.30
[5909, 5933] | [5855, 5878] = 1.05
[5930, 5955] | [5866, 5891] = 1.08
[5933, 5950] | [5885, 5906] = 1.28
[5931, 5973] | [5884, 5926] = 1.11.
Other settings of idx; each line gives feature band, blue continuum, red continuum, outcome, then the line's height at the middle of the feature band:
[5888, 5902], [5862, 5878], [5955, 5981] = 0.33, 19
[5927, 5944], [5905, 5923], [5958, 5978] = 0.03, 19.5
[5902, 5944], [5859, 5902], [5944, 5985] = -0.07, 17.9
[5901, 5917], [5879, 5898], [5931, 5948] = -0.12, 16.8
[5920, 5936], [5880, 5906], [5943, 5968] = -0.09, 17.5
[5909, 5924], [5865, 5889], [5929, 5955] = -0.06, 18.5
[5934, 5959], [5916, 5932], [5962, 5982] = 0.05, 19.3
